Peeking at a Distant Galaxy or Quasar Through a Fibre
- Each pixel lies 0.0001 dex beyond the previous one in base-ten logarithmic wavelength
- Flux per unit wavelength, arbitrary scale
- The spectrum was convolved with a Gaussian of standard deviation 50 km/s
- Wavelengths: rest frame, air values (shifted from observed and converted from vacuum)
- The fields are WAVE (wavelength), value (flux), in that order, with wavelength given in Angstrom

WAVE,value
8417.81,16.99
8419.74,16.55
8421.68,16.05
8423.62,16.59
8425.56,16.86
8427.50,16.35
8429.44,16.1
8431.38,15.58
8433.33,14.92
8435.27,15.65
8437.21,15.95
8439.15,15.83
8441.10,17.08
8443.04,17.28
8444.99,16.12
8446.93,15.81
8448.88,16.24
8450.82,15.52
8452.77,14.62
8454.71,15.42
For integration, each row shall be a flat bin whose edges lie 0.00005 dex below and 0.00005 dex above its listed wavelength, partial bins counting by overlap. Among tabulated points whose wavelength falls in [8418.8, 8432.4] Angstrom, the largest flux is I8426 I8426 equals 16.86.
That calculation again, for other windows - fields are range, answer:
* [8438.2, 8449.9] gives 17.28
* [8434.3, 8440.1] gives 15.95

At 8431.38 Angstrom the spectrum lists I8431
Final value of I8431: 15.58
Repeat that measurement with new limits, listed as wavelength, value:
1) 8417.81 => 16.99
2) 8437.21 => 15.95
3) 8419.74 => 16.55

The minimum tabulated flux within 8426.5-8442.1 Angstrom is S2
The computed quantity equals 14.92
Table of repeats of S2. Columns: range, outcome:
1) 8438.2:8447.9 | 15.81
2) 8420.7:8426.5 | 16.05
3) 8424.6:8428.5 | 16.35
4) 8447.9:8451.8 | 15.52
